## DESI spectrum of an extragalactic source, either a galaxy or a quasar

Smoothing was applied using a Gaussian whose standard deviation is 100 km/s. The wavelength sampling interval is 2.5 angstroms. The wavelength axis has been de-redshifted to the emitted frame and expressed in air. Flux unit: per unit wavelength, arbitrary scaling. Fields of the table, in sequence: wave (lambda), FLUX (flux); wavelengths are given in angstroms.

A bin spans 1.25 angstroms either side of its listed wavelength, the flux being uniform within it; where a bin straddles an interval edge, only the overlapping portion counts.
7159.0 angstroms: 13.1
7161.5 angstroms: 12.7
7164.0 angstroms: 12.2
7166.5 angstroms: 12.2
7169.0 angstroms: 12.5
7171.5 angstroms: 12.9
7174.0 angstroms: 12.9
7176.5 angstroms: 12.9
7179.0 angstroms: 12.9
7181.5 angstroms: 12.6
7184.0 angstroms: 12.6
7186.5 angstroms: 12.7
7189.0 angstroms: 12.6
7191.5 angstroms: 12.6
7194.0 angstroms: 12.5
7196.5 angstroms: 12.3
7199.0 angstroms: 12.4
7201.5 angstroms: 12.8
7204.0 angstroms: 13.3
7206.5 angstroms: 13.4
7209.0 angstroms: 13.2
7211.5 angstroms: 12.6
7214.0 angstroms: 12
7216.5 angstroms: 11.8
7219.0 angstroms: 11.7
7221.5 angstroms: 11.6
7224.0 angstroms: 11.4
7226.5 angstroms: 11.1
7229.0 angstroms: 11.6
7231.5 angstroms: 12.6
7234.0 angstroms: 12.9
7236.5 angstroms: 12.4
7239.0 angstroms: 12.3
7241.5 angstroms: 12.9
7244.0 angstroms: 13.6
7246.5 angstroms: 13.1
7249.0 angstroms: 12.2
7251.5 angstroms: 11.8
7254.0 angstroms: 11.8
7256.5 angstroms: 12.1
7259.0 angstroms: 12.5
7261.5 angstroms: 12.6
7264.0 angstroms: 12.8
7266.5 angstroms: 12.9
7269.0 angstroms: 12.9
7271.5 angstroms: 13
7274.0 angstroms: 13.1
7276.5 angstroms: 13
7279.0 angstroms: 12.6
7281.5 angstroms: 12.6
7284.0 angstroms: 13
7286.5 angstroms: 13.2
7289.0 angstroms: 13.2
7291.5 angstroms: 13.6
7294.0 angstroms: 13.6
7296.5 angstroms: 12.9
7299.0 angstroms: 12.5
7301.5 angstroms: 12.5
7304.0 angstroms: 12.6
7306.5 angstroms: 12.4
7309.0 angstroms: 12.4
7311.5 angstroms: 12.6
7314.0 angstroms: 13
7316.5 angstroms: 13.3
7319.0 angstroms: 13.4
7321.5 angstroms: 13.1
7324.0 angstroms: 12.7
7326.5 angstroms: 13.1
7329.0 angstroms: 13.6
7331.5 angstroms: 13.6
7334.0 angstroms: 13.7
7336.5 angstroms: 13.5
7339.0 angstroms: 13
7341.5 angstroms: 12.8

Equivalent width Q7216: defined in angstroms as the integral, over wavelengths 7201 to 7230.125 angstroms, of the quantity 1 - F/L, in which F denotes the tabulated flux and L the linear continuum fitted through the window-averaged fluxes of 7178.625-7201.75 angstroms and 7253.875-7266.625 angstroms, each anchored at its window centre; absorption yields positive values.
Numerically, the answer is 0.8 angstroms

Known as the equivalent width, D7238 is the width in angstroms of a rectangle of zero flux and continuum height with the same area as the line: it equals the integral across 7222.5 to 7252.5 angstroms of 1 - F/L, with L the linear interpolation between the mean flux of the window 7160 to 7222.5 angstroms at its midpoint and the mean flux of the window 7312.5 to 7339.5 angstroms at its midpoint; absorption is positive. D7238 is 1.1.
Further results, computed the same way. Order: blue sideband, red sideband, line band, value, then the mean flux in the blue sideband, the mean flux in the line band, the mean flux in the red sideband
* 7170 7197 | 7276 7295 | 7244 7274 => 0.9 angstroms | 12.7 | 12.6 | 13.1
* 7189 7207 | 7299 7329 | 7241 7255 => 0.2 angstroms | 12.7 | 12.6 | 12.8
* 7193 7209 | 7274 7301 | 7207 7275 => 2.7 angstroms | 12.8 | 12.4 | 13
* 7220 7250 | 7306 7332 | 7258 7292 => -0.7 angstroms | 12.3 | 12.9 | 13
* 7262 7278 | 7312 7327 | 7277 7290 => 0.0 angstroms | 12.9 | 12.9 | 13.1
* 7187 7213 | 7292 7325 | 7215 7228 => 1.3 angstroms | 12.8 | 11.5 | 12.9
